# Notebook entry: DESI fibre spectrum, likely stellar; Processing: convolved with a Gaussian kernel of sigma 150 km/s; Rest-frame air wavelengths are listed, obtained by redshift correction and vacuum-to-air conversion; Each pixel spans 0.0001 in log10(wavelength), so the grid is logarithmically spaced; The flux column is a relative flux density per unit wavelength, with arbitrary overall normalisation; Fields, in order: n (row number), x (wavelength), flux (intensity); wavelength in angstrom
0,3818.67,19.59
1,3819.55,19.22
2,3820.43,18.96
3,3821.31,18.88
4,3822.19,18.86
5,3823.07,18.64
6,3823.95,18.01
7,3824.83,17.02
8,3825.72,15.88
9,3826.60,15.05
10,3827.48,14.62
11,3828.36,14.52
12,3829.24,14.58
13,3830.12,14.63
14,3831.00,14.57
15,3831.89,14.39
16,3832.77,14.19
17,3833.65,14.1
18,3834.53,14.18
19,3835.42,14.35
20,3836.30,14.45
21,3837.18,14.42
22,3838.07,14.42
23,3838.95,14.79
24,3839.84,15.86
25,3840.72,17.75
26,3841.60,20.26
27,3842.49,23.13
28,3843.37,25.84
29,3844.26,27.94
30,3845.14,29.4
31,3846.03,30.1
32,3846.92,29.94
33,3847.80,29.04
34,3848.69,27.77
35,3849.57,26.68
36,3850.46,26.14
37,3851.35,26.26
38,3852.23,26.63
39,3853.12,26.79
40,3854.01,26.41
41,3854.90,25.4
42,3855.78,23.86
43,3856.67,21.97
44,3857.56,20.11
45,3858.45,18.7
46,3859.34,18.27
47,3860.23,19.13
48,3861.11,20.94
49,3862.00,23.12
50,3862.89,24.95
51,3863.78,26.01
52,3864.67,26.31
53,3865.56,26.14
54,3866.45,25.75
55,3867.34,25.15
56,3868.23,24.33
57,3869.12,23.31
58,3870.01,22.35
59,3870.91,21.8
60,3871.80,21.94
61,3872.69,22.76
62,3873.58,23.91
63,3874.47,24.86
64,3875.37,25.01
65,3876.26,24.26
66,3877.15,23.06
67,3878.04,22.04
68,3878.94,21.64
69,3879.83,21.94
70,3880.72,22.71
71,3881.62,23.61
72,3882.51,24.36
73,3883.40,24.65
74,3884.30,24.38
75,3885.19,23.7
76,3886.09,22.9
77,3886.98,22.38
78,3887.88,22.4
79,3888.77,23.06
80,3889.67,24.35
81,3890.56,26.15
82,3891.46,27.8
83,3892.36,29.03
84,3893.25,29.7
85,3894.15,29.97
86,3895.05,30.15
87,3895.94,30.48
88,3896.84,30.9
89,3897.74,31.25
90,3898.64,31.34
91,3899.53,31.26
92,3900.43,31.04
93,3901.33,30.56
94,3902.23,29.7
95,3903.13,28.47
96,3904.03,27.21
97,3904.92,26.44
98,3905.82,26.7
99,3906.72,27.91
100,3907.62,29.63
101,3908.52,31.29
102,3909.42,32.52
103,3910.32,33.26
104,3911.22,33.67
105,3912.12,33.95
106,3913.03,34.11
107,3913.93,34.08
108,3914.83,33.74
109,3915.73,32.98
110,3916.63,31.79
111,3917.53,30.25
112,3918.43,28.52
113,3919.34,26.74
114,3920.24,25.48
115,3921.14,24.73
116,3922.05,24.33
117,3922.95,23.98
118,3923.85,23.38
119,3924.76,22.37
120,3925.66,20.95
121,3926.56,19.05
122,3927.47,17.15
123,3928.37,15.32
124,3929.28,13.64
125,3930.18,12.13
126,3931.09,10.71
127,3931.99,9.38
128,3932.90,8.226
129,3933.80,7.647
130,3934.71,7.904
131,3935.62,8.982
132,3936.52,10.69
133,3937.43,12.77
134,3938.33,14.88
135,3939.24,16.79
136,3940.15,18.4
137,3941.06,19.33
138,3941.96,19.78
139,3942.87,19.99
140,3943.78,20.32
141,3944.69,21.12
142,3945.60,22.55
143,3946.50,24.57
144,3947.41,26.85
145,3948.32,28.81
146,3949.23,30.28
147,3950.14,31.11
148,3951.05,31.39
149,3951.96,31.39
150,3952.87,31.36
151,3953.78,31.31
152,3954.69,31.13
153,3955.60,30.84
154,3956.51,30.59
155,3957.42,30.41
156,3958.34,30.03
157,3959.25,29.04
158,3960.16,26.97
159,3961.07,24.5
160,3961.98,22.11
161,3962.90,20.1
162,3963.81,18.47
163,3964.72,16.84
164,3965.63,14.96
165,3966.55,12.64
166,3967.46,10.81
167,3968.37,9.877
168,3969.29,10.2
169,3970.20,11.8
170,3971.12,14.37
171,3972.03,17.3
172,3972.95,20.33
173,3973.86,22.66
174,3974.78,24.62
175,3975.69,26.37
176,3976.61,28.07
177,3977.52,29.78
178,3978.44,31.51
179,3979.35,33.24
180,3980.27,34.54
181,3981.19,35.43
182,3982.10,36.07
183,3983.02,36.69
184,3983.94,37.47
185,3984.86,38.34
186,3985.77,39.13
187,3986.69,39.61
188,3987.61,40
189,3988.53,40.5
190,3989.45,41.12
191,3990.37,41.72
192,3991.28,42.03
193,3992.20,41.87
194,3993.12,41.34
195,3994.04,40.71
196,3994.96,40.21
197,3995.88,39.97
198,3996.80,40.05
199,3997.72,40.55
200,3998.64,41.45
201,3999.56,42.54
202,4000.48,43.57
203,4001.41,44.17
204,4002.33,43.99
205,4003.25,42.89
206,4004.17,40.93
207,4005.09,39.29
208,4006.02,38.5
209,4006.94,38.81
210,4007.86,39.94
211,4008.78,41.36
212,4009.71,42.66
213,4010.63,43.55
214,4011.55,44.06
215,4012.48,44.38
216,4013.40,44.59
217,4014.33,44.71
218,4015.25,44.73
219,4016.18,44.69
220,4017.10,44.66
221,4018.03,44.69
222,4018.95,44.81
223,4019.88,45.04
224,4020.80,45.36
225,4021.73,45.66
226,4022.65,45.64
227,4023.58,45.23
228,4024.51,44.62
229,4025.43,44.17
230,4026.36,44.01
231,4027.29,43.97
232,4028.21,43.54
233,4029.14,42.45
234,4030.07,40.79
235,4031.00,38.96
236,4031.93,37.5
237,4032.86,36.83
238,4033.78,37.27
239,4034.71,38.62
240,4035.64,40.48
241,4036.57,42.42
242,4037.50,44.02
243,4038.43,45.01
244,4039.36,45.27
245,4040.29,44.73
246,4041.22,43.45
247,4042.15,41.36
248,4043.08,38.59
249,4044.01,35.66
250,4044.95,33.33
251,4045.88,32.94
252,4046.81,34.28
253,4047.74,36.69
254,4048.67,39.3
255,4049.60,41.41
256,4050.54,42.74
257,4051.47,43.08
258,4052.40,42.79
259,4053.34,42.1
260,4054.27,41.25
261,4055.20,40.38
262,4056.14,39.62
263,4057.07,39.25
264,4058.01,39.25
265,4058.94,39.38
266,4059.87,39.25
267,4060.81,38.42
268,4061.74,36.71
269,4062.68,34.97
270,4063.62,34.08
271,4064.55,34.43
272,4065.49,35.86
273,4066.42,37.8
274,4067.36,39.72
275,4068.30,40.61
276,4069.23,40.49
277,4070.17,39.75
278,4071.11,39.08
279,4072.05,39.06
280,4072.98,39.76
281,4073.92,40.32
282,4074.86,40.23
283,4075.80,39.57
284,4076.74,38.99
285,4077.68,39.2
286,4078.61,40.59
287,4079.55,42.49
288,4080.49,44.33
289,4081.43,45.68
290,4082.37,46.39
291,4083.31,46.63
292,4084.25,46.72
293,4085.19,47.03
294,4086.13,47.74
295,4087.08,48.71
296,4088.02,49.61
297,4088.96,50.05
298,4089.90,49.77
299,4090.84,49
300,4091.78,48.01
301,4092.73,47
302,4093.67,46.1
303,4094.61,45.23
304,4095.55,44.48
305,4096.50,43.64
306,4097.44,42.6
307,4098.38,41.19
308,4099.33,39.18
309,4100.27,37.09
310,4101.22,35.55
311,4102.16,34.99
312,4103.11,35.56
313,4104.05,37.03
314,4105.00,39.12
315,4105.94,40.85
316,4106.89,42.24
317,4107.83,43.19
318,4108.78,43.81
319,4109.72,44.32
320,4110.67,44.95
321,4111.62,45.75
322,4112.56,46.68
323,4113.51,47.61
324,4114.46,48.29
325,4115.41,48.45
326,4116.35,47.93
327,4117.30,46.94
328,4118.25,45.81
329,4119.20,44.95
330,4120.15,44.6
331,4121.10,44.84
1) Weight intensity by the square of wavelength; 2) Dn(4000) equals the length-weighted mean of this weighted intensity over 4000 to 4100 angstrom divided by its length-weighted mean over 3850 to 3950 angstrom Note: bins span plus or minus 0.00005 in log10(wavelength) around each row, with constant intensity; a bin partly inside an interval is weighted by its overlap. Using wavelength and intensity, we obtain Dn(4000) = 1.89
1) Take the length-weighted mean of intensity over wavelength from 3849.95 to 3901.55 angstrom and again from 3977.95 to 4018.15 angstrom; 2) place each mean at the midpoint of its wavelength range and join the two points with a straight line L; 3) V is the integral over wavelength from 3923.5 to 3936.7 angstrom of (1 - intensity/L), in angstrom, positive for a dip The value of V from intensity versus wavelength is 7.5 angstrom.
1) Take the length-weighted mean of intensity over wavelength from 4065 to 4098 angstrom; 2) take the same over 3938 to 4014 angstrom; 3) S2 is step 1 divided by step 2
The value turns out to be 1.40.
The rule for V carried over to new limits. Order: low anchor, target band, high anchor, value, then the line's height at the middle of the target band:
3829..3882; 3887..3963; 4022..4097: 9.0 angstrom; 28.8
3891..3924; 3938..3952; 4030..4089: 3.9 angstrom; 32.4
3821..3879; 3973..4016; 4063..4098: -4.6 angstrom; 34.9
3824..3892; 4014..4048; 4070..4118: -3.7 angstrom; 37.8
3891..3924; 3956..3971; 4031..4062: 6.1 angstrom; 33.8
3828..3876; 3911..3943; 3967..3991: 6.5 angstrom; 26.1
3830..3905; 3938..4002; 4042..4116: 7.1 angstrom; 32.4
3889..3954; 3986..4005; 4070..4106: -5.0 angstrom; 32.8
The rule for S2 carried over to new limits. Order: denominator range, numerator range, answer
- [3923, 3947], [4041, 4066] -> 2.37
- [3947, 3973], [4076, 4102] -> 1.90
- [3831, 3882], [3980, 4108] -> 1.85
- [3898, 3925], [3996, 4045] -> 1.44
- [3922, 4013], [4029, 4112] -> 1.47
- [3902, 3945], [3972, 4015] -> 1.70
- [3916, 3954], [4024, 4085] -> 1.94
